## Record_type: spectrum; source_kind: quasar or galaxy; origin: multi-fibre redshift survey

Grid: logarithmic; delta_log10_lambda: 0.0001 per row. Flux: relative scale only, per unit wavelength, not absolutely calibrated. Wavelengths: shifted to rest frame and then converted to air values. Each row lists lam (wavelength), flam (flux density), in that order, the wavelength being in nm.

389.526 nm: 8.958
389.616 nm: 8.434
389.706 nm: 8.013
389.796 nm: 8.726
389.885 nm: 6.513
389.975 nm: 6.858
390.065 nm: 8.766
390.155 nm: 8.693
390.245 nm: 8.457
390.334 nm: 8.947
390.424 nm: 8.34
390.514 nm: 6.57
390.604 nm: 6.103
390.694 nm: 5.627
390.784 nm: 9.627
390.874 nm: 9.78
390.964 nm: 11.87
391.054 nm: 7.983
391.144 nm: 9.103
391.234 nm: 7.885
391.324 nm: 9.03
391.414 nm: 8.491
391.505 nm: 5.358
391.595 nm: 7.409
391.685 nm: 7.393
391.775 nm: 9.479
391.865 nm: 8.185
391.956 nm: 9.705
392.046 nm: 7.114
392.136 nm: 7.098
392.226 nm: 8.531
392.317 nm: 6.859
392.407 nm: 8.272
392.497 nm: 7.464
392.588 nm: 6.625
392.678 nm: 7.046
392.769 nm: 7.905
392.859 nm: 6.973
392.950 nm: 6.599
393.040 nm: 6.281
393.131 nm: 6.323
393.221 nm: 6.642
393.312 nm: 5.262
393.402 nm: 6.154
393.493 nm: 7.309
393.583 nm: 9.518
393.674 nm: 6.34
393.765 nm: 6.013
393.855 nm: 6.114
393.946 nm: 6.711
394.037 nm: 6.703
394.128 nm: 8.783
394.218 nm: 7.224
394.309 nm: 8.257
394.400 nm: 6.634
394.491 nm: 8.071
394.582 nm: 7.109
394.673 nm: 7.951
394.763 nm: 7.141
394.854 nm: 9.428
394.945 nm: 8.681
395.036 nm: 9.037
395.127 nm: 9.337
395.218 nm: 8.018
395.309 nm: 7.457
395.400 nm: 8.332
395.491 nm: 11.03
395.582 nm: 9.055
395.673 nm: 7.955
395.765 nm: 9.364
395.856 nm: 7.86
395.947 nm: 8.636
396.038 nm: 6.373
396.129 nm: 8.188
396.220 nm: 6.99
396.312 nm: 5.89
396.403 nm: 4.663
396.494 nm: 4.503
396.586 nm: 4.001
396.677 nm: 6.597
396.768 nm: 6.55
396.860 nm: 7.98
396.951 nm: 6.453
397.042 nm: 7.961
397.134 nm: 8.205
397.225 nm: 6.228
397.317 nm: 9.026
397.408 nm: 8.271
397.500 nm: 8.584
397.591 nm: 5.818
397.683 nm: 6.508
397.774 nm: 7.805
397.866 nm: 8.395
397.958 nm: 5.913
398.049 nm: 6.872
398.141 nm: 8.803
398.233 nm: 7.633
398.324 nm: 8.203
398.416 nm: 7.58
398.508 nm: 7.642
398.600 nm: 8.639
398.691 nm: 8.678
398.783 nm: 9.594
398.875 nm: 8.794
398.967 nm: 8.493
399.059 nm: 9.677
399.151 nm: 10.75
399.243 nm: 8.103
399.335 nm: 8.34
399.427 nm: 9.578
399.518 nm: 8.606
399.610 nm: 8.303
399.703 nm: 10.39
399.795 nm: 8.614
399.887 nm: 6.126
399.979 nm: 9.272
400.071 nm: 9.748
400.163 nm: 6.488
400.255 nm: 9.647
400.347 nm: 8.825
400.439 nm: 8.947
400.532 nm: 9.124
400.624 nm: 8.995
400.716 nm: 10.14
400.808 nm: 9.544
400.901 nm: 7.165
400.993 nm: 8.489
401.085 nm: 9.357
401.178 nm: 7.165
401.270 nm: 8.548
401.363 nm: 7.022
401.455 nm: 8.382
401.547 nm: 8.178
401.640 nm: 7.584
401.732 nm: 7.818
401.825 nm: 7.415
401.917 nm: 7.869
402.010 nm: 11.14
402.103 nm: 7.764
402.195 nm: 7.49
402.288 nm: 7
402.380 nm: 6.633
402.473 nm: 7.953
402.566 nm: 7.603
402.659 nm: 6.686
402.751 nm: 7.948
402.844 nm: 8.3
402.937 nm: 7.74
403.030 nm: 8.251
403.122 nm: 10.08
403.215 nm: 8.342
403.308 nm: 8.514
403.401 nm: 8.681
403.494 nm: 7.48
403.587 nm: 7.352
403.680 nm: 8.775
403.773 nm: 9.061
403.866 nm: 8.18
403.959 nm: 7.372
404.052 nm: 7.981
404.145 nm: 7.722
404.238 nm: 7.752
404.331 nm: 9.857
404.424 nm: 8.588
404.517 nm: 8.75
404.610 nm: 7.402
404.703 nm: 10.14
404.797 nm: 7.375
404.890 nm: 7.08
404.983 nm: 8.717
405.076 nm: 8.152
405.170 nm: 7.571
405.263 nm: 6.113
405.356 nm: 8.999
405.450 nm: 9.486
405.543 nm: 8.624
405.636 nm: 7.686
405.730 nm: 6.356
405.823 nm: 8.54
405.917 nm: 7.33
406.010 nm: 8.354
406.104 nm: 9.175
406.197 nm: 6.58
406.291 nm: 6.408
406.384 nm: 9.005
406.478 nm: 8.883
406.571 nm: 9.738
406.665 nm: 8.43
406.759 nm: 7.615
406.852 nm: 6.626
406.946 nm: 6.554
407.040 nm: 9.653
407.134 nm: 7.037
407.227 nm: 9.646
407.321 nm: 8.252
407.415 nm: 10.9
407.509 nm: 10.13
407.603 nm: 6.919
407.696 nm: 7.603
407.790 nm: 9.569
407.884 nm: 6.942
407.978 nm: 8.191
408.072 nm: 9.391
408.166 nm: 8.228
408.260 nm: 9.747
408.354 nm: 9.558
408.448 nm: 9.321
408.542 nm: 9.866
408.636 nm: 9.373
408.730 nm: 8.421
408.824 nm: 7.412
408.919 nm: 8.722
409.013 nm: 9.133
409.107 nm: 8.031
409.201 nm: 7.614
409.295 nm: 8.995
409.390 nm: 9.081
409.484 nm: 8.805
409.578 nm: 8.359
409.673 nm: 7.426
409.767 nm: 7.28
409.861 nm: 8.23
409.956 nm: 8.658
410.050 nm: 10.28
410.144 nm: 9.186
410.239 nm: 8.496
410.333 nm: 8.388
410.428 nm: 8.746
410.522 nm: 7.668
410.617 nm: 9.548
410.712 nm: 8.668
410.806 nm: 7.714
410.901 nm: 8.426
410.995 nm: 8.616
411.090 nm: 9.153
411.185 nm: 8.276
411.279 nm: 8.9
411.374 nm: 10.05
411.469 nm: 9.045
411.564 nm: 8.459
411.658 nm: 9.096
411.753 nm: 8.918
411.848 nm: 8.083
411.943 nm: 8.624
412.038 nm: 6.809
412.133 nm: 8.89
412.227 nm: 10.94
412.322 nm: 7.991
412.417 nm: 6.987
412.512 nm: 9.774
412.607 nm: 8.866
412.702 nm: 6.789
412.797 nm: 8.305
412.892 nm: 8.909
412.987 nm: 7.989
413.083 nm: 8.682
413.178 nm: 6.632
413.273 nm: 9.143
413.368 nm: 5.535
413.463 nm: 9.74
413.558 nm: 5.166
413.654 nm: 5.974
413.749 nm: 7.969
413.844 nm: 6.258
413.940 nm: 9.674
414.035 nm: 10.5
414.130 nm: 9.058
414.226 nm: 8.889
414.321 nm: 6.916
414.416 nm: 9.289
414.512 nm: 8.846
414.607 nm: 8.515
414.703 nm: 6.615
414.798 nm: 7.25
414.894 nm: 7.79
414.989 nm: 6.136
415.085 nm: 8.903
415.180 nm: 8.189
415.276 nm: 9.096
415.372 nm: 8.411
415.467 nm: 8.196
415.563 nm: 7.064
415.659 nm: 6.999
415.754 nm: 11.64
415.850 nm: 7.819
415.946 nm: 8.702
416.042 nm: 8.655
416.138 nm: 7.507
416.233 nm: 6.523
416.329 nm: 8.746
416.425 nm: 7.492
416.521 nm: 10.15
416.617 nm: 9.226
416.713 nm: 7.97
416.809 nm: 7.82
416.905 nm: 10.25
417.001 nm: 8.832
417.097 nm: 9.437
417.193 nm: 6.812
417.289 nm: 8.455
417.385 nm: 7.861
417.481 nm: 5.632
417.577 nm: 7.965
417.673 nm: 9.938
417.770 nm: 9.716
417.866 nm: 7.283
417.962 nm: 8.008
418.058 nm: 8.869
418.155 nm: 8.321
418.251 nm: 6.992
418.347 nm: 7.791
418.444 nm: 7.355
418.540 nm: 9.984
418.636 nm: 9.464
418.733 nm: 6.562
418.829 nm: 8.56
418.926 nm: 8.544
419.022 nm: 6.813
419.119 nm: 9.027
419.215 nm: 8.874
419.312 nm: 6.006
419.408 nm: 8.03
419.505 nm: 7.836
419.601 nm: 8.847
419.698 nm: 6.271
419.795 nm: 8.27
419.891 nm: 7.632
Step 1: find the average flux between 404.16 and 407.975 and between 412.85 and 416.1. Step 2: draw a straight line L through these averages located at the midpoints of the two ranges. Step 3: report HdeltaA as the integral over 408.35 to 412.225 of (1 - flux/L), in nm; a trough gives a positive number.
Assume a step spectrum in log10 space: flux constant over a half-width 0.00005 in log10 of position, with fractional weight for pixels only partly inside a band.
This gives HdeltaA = -0.24 nm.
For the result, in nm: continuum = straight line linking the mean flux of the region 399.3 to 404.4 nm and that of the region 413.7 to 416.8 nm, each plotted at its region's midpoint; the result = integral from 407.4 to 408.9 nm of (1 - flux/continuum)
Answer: -0.091 nm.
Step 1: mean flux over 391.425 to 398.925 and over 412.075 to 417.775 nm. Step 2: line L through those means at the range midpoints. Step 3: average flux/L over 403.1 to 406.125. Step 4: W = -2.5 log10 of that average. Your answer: -0.05 mag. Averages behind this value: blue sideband 7.52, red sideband 8.22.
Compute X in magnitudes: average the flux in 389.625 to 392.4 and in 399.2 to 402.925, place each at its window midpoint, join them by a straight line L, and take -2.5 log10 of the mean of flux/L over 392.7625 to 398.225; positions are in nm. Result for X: 0.11 mag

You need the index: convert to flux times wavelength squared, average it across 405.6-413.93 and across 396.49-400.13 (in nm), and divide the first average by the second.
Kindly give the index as 1.11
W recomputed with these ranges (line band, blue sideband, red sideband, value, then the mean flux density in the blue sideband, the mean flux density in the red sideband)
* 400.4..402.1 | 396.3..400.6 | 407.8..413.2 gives -0.052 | 7.91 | 8.59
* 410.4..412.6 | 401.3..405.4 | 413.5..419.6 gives -0.072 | 8.07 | 8.15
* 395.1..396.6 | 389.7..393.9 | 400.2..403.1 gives 0.045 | 7.64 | 8.23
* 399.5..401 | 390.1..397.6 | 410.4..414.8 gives -0.115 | 7.62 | 8.33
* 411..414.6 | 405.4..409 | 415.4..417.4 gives 0.007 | 8.43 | 8.4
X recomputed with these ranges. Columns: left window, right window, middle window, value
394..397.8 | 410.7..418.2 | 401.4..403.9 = -0.03 mag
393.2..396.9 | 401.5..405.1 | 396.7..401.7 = -0.06 mag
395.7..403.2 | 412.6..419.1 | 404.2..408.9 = -0.04 mag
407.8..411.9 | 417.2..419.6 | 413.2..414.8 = 0.06 mag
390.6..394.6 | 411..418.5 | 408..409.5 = -0.10 mag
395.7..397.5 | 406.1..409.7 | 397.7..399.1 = -0.12 mag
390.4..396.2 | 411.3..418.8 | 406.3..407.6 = -0.06 mag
